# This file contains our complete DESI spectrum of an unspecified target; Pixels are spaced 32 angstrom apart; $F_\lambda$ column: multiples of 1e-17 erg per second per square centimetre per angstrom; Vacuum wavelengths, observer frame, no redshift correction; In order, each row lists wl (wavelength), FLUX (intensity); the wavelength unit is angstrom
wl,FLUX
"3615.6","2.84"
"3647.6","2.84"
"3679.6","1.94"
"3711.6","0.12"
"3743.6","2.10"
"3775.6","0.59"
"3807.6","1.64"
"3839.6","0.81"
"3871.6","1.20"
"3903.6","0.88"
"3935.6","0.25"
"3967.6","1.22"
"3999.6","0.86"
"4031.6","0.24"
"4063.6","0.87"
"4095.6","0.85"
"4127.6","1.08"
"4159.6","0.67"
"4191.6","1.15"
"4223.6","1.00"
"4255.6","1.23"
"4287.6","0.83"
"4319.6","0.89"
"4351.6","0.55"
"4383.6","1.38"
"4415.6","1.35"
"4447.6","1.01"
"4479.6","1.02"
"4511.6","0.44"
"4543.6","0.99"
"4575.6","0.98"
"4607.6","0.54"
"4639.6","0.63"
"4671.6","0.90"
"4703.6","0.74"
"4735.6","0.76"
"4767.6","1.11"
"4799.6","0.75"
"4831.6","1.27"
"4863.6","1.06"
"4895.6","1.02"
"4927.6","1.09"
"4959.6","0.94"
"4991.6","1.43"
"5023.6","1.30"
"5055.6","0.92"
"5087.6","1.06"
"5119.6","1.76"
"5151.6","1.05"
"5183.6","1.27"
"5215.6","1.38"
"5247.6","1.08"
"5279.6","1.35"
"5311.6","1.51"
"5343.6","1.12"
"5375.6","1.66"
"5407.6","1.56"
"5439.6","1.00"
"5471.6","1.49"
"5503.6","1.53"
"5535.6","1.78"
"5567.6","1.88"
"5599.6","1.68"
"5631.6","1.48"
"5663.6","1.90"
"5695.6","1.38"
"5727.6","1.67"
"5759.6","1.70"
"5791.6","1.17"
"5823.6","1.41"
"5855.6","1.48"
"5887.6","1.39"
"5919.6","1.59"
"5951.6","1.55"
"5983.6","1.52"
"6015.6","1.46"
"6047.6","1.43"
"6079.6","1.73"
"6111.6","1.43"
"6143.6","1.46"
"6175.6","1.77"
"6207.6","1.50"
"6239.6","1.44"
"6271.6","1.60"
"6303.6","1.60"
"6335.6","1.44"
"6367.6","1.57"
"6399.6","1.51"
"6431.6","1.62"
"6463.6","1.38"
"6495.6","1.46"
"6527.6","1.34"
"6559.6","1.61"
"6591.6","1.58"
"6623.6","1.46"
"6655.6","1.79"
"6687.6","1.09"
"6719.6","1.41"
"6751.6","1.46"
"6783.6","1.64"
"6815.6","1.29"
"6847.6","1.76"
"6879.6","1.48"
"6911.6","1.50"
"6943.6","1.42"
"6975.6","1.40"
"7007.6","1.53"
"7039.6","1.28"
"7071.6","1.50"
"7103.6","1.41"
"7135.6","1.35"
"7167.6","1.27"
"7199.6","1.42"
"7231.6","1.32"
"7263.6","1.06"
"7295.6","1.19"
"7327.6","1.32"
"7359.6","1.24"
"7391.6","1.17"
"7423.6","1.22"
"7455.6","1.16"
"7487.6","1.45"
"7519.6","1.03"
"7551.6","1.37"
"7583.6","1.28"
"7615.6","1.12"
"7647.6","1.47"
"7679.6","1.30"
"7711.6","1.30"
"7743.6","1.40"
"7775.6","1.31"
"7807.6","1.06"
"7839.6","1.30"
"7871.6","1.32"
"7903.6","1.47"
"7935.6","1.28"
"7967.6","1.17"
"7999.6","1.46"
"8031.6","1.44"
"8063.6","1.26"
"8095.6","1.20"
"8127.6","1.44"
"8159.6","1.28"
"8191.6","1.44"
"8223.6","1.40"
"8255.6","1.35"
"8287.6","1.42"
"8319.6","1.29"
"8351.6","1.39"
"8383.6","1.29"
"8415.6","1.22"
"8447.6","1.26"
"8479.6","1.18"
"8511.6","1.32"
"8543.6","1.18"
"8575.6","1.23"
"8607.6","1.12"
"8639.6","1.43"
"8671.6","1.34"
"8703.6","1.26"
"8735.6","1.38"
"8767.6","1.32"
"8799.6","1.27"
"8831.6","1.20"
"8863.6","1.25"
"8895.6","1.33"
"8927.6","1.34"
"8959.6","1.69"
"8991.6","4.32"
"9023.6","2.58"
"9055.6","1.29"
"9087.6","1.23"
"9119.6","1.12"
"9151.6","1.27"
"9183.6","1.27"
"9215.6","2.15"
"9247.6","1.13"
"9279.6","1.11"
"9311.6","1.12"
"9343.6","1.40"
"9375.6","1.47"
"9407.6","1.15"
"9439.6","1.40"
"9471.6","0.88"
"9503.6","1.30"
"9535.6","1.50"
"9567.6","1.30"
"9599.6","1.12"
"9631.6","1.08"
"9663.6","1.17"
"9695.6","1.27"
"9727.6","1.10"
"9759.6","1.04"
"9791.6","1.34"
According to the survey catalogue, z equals 0.37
